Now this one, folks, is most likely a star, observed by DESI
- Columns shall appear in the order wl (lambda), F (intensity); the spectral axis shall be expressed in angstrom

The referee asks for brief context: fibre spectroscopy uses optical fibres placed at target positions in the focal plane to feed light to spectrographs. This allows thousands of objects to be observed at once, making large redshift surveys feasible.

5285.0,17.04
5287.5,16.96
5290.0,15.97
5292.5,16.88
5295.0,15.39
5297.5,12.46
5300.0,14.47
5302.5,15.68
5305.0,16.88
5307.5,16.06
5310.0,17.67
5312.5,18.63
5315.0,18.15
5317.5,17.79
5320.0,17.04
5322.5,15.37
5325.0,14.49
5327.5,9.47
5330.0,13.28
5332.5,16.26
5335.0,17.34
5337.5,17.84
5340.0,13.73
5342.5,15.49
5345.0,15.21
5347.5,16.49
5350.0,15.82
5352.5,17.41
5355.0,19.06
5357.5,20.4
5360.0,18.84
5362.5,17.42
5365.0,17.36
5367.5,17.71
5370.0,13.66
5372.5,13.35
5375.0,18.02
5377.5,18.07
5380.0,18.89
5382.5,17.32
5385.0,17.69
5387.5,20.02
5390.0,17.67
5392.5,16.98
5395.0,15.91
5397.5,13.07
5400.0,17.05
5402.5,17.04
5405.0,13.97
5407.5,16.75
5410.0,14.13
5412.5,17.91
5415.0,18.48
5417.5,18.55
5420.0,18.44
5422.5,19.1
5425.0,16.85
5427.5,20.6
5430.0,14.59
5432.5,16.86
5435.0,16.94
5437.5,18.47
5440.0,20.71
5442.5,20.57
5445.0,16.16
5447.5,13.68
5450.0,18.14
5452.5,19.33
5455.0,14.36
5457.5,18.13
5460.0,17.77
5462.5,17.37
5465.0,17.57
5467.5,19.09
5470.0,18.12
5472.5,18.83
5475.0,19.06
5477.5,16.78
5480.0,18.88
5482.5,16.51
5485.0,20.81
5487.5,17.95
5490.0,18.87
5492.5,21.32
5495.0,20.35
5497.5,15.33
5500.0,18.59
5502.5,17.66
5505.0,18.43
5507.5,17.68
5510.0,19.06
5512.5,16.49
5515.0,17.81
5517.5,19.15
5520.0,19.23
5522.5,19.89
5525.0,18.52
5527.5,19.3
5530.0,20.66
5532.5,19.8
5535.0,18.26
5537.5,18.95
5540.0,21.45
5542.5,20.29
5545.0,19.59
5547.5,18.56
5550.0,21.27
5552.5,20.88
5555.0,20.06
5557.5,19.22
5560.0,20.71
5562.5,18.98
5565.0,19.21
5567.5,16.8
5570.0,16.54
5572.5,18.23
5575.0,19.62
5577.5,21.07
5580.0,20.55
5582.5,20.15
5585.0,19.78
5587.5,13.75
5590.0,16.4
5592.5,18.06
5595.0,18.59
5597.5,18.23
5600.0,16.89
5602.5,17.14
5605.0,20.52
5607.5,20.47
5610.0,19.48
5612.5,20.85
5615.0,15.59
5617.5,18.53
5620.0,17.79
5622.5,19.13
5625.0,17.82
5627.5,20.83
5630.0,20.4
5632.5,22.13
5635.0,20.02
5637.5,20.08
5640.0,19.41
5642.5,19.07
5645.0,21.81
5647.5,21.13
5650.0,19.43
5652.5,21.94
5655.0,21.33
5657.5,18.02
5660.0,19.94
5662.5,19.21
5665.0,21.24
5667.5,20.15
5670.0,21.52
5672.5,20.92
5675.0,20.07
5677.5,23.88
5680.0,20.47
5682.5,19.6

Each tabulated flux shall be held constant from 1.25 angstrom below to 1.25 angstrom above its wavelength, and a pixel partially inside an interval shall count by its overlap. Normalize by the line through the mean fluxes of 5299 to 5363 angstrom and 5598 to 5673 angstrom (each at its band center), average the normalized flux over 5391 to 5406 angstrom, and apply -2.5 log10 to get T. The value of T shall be 0.09 mag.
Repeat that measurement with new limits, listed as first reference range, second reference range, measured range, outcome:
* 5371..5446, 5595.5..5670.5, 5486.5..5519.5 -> 0.00 mag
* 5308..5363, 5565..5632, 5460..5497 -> -0.06 mag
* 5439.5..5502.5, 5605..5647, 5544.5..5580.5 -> -0.02 mag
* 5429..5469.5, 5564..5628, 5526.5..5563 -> -0.10 mag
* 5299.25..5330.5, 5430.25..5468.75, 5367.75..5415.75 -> 0.01 mag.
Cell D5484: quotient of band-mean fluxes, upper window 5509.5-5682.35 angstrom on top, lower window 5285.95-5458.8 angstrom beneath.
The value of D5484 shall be 1.16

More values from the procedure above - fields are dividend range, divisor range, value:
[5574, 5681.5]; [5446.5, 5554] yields 1.05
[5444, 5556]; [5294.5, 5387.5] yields 1.13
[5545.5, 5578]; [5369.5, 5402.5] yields 1.15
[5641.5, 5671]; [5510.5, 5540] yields 1.07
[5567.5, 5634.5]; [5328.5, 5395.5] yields 1.11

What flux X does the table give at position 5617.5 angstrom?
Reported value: 18.53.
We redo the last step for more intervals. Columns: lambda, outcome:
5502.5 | 17.66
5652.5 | 21.94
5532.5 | 19.8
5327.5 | 9.47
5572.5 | 18.23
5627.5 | 20.83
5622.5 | 19.13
